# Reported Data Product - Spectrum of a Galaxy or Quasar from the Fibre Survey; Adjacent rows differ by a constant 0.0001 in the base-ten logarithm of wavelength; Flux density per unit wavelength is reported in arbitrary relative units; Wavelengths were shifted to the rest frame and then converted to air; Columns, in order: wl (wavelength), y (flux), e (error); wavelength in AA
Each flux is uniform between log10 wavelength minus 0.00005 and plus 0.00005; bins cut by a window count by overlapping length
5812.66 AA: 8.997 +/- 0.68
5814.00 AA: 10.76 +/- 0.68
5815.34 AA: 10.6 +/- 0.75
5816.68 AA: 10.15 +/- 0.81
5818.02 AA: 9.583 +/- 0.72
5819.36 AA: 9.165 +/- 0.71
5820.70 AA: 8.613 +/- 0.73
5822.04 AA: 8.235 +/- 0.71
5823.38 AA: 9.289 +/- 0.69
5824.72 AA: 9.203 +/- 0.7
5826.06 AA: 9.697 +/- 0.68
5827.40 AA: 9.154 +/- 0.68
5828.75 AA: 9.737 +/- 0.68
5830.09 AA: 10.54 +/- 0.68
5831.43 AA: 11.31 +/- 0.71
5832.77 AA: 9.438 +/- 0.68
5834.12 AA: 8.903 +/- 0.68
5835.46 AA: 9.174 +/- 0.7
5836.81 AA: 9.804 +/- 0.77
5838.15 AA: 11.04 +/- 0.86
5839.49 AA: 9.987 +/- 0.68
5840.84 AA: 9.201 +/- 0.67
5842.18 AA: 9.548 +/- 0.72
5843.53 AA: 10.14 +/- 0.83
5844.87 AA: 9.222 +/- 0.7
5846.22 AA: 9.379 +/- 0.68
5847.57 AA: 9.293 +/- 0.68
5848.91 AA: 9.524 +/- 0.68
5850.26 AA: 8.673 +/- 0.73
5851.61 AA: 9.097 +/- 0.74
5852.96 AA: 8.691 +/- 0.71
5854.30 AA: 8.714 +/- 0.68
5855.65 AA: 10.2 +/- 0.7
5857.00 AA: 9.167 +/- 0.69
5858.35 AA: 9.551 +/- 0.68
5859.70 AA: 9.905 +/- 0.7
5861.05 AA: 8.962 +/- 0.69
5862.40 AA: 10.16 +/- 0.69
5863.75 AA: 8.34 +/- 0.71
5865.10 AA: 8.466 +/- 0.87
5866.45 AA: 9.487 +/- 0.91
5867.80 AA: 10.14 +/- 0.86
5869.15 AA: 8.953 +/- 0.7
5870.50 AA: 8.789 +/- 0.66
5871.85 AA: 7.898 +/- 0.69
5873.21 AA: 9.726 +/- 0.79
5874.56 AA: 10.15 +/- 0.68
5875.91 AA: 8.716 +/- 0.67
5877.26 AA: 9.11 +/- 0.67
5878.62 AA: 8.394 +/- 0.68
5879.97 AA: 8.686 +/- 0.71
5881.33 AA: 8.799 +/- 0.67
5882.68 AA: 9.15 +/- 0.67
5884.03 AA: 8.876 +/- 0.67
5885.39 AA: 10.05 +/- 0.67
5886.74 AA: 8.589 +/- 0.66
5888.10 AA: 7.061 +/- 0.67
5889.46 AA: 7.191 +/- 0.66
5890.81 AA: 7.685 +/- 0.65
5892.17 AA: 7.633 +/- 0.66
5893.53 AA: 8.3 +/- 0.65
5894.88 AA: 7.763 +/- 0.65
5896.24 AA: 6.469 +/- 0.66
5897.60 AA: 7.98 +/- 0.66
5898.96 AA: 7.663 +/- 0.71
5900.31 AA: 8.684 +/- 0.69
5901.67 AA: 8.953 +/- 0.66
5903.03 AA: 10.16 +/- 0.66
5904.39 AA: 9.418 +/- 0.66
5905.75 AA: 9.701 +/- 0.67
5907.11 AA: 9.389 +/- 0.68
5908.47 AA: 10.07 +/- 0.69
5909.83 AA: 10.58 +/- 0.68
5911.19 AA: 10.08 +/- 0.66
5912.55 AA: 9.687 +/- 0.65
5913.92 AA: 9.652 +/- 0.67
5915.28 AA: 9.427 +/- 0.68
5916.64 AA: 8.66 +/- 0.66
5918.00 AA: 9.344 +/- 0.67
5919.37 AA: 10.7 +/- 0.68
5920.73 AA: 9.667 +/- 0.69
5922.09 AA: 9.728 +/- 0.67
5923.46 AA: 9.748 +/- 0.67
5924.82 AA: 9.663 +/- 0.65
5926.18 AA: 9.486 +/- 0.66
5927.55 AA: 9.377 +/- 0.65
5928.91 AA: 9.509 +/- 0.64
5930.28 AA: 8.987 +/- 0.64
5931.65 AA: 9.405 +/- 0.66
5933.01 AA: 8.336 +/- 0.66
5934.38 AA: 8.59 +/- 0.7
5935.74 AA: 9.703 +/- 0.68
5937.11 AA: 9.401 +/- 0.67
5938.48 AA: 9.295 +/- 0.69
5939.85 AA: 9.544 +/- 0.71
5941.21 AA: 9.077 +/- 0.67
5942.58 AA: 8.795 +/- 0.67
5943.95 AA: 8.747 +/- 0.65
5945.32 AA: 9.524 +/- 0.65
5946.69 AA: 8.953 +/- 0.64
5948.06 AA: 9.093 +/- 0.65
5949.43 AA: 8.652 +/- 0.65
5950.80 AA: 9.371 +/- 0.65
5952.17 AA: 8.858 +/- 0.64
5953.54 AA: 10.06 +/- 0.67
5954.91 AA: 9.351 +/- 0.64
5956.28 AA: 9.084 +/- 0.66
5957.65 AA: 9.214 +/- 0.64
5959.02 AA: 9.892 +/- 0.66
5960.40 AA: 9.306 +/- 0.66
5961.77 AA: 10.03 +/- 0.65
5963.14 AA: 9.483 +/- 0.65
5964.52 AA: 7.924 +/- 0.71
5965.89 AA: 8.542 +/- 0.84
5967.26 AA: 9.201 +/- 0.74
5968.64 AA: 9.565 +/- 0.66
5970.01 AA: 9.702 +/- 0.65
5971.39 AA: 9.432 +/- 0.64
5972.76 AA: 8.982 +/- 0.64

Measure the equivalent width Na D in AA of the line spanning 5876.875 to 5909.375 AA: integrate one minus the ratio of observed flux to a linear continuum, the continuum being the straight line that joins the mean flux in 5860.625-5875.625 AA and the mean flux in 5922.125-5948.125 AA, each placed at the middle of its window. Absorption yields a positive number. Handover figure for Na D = 2.2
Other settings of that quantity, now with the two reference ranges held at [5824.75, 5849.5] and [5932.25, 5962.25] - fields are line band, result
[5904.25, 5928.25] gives -0.86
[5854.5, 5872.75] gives 0.71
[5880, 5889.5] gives 0.87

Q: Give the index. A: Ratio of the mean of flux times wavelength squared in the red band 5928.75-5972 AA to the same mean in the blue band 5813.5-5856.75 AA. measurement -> 1.00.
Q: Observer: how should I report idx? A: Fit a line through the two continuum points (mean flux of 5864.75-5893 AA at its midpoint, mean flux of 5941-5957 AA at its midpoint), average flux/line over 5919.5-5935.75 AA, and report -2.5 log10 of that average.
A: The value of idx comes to -0.04 mag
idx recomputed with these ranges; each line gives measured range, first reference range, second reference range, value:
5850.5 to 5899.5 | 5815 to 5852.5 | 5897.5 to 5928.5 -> 0.093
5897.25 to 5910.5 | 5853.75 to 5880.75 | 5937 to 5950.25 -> -0.019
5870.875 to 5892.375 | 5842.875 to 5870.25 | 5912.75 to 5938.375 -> 0.085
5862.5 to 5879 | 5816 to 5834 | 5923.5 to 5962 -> 0.042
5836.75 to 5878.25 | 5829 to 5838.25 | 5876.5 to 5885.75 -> 0.014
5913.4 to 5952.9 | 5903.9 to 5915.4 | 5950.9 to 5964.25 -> 0.038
